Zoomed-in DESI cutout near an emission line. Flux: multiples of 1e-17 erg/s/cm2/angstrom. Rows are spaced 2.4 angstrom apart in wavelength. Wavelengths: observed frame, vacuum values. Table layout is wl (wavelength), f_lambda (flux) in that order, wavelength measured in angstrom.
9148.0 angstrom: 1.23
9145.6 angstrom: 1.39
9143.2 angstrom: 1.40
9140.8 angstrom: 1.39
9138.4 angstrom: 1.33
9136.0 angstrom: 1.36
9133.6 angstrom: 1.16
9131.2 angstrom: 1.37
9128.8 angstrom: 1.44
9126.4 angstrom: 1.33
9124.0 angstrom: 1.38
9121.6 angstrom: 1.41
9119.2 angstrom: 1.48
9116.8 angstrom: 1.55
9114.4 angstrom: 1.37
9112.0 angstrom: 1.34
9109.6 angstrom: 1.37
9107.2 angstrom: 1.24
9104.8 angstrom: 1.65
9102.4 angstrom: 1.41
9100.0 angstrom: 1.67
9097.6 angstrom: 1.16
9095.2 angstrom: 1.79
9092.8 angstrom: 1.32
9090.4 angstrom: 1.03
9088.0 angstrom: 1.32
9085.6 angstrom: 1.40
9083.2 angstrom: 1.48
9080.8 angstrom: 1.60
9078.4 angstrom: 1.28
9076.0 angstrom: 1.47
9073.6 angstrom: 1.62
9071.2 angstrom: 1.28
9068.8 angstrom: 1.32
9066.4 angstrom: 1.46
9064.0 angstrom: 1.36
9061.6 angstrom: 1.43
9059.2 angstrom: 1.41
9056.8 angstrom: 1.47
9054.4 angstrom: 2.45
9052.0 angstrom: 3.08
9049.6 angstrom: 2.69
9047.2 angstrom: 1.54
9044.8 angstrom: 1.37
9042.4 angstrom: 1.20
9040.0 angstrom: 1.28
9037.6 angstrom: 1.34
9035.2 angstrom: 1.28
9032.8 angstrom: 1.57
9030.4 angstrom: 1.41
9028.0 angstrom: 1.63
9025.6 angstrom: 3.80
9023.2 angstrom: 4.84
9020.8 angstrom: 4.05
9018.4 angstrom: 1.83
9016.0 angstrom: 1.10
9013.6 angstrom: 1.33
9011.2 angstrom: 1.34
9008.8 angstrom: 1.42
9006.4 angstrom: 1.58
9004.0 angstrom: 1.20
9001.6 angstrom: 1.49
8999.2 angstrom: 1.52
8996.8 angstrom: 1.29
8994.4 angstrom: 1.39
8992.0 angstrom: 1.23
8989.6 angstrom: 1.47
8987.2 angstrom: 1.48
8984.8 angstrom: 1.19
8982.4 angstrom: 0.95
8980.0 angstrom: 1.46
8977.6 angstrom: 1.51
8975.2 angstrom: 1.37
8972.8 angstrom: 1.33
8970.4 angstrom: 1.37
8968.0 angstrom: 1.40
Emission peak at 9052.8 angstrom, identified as [N II]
